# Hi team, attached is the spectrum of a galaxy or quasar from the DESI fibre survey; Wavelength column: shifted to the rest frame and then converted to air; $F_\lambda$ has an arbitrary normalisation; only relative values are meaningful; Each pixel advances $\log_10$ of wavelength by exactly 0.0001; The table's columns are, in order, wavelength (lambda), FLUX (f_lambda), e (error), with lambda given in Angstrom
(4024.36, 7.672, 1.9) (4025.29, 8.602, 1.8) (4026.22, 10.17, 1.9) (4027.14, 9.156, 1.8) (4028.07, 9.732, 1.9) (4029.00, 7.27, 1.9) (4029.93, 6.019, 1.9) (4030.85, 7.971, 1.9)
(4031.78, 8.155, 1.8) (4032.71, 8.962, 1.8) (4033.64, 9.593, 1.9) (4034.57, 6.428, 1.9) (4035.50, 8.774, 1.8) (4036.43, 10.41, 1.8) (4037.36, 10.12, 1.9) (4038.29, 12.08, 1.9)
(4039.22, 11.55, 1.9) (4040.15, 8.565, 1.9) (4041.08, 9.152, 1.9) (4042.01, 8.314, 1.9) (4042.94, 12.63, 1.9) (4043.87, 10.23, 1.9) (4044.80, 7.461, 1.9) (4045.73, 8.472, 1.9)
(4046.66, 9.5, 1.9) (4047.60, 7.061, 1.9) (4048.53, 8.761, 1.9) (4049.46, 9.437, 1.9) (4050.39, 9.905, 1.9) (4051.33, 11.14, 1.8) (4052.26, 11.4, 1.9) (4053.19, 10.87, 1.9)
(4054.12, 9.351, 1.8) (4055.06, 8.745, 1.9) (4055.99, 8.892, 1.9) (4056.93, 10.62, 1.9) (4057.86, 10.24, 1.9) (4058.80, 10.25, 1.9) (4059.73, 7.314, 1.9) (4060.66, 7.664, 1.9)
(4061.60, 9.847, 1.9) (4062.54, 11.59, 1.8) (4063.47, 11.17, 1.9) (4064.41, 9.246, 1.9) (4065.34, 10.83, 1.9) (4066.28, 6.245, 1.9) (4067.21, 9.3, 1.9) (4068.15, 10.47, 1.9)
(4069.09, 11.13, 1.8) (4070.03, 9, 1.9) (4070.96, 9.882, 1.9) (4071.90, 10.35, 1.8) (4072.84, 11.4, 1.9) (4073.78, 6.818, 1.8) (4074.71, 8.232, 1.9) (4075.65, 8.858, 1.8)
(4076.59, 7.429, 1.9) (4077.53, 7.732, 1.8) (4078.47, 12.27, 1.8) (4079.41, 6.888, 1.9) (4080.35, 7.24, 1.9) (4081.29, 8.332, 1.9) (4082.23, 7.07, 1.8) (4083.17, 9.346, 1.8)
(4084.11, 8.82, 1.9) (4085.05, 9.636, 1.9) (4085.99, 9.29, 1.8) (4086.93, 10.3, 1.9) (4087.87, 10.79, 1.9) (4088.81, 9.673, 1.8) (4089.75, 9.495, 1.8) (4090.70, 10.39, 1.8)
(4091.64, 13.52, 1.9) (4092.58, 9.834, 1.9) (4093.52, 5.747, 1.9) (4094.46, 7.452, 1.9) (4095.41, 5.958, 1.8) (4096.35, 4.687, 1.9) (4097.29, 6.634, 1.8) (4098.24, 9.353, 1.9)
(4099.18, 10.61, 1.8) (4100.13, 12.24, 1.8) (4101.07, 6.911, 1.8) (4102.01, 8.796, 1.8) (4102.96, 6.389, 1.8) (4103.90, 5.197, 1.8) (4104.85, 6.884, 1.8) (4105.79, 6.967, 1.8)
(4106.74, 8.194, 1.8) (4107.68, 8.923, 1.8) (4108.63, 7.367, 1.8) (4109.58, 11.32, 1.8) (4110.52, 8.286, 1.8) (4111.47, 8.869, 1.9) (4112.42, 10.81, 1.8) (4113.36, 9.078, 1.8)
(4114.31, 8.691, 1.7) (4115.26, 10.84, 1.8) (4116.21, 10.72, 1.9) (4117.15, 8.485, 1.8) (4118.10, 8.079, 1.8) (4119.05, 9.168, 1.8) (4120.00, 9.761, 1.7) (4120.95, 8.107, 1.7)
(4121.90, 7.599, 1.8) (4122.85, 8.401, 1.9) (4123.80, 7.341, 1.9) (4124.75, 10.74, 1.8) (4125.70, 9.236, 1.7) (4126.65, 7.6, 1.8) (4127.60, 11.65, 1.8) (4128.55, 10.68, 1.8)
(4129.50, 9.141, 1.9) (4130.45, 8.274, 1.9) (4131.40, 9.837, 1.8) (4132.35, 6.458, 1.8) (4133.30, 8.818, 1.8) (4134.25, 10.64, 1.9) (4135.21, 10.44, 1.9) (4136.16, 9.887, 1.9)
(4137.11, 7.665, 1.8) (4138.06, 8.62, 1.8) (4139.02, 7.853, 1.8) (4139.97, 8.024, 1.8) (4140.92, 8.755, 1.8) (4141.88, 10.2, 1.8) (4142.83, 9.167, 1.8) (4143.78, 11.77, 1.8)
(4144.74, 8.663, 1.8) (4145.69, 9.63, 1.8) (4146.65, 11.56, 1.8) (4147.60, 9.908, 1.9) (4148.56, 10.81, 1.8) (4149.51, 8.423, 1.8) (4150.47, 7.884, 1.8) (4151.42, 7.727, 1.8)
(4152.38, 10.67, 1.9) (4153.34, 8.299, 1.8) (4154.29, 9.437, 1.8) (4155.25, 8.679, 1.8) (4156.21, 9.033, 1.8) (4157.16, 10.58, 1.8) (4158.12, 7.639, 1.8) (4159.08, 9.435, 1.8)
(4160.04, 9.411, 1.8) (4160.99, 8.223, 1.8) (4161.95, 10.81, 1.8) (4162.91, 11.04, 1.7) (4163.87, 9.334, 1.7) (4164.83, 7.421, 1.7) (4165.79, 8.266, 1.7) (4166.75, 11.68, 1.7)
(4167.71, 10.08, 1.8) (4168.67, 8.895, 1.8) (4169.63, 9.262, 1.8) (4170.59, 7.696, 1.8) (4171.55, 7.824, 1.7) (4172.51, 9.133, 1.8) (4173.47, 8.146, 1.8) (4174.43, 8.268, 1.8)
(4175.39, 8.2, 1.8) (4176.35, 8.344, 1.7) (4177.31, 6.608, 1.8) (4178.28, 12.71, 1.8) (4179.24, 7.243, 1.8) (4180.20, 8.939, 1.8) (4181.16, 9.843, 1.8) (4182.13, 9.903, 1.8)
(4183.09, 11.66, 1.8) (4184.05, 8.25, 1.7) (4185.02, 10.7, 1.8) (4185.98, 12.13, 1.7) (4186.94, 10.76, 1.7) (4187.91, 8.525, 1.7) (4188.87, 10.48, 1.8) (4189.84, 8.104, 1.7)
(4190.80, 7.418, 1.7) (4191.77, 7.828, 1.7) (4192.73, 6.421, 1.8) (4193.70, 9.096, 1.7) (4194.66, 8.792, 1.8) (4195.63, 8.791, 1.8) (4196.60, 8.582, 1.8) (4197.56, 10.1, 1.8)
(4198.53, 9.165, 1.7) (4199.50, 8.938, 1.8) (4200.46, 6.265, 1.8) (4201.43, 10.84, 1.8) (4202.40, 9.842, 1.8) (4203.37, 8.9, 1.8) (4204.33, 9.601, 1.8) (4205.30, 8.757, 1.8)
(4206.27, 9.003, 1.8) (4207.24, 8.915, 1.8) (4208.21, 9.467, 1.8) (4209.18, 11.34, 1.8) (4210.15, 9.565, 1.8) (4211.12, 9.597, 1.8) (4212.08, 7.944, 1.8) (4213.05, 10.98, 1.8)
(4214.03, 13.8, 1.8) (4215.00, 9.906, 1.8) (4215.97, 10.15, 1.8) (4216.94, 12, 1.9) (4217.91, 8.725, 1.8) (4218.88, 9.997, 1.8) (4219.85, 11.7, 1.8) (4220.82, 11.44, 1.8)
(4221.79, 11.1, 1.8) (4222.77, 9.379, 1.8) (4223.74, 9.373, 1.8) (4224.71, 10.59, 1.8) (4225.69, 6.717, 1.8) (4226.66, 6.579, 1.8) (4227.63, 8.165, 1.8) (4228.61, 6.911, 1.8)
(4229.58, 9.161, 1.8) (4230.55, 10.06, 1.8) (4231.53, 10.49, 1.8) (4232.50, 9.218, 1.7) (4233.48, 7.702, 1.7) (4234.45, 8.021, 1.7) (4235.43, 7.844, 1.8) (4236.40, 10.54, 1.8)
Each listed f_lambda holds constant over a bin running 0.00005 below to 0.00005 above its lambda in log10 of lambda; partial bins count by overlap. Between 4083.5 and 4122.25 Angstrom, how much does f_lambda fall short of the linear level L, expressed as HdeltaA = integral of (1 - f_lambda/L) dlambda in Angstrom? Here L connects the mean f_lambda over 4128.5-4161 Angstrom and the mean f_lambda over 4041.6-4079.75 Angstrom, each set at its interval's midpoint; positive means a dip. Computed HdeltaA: 2.3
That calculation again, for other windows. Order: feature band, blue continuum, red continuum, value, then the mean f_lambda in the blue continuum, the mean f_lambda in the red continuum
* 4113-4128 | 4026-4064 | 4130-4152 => 0.24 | 9.39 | 9.18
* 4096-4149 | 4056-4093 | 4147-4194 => 1.89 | 9.44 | 9.13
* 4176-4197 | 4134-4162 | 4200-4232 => 0.72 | 9.29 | 9.61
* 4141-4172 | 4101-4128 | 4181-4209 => -1.40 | 8.65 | 9.22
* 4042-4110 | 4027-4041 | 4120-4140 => -0.60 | 8.98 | 8.95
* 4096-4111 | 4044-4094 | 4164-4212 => 1.94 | 9.35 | 9.1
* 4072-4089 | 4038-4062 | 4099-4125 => 0.42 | 9.58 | 8.7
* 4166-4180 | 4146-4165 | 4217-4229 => 0.74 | 9.35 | 9.34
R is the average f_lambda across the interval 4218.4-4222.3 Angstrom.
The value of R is 11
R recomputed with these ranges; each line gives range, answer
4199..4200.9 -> 7.66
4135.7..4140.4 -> 8.41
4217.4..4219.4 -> 9.46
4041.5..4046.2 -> 9.43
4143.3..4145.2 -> 10.2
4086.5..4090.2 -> 10.1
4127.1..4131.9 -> 9.9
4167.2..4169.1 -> 9.53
